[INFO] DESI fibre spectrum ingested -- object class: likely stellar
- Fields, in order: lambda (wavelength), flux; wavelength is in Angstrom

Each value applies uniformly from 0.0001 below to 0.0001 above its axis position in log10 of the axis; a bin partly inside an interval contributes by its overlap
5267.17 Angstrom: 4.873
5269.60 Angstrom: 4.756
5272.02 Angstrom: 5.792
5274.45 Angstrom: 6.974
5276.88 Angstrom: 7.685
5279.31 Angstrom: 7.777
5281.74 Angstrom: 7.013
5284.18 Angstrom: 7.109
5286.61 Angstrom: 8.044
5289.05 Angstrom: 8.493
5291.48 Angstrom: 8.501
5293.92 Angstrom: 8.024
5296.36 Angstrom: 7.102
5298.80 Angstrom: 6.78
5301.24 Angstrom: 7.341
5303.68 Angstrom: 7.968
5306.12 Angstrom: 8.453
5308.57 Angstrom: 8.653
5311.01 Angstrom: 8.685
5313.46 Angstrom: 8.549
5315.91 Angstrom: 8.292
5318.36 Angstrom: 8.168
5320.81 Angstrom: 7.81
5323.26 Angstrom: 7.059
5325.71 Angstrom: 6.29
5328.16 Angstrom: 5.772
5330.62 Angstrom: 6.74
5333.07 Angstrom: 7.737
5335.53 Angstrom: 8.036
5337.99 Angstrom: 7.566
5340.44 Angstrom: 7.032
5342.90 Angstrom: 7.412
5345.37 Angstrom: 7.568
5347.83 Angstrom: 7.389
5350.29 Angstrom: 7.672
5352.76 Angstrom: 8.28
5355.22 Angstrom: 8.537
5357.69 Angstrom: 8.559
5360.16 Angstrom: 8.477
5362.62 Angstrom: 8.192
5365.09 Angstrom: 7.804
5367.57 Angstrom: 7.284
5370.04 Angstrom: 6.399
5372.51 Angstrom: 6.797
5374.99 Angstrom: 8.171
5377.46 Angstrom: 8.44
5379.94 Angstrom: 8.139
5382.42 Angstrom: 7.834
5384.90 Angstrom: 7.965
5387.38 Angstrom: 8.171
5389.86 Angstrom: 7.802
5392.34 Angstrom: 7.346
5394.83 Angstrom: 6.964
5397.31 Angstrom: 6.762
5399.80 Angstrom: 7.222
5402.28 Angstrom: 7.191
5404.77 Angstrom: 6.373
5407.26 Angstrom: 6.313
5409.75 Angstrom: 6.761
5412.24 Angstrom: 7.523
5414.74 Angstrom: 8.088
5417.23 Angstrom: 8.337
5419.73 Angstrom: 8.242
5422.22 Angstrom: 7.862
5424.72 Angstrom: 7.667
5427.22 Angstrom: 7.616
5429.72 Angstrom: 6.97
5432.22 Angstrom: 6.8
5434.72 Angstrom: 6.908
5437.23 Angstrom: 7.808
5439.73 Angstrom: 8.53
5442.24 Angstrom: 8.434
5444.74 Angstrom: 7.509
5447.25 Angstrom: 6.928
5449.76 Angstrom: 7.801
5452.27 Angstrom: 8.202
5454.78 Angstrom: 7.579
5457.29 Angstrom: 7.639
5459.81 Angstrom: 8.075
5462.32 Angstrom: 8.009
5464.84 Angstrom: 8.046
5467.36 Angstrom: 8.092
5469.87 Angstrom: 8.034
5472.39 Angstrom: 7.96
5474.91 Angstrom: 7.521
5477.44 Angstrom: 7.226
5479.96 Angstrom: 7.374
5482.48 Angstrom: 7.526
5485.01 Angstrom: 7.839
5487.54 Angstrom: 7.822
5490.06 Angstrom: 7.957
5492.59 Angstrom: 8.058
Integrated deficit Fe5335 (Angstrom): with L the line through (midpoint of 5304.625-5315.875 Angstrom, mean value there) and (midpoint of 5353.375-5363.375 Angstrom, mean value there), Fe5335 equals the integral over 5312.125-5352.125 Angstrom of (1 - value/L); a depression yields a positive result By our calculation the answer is 4.89 Angstrom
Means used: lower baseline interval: 8.54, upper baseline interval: 8.45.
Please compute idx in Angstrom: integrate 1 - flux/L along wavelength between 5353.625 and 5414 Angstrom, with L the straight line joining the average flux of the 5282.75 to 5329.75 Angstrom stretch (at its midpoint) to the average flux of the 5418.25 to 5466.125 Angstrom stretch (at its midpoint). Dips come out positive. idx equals 1.4 Angstrom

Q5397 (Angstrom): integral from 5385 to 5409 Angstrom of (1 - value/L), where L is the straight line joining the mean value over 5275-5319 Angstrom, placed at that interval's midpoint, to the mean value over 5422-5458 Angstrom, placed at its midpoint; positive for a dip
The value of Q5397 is 1.69 Angstrom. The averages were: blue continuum 7.91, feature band 7.16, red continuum 7.61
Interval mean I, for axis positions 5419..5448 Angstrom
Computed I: 7.61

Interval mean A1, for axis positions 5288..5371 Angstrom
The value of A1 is 7.73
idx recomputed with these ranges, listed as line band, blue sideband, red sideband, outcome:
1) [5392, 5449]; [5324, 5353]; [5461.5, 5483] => 1.21 Angstrom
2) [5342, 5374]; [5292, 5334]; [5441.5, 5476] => -0.15 Angstrom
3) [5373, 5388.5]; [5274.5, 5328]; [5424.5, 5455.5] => -0.81 Angstrom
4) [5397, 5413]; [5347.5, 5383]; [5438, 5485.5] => 2.00 Angstrom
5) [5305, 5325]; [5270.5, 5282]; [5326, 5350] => -2.85 Angstrom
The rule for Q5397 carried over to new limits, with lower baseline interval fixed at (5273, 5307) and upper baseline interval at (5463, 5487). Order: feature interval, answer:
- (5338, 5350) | 0.4 Angstrom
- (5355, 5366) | -0.9 Angstrom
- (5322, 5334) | 1.5 Angstrom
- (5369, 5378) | 0.3 Angstrom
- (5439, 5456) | -0.2 Angstrom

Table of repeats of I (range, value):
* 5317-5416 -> 7.49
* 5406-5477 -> 7.68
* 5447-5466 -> 7.83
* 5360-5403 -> 7.59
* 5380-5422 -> 7.46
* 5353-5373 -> 7.82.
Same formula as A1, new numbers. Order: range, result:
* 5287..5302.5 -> 7.72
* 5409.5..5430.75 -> 7.72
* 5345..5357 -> 7.94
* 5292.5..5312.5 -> 7.89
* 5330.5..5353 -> 7.55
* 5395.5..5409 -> 6.78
